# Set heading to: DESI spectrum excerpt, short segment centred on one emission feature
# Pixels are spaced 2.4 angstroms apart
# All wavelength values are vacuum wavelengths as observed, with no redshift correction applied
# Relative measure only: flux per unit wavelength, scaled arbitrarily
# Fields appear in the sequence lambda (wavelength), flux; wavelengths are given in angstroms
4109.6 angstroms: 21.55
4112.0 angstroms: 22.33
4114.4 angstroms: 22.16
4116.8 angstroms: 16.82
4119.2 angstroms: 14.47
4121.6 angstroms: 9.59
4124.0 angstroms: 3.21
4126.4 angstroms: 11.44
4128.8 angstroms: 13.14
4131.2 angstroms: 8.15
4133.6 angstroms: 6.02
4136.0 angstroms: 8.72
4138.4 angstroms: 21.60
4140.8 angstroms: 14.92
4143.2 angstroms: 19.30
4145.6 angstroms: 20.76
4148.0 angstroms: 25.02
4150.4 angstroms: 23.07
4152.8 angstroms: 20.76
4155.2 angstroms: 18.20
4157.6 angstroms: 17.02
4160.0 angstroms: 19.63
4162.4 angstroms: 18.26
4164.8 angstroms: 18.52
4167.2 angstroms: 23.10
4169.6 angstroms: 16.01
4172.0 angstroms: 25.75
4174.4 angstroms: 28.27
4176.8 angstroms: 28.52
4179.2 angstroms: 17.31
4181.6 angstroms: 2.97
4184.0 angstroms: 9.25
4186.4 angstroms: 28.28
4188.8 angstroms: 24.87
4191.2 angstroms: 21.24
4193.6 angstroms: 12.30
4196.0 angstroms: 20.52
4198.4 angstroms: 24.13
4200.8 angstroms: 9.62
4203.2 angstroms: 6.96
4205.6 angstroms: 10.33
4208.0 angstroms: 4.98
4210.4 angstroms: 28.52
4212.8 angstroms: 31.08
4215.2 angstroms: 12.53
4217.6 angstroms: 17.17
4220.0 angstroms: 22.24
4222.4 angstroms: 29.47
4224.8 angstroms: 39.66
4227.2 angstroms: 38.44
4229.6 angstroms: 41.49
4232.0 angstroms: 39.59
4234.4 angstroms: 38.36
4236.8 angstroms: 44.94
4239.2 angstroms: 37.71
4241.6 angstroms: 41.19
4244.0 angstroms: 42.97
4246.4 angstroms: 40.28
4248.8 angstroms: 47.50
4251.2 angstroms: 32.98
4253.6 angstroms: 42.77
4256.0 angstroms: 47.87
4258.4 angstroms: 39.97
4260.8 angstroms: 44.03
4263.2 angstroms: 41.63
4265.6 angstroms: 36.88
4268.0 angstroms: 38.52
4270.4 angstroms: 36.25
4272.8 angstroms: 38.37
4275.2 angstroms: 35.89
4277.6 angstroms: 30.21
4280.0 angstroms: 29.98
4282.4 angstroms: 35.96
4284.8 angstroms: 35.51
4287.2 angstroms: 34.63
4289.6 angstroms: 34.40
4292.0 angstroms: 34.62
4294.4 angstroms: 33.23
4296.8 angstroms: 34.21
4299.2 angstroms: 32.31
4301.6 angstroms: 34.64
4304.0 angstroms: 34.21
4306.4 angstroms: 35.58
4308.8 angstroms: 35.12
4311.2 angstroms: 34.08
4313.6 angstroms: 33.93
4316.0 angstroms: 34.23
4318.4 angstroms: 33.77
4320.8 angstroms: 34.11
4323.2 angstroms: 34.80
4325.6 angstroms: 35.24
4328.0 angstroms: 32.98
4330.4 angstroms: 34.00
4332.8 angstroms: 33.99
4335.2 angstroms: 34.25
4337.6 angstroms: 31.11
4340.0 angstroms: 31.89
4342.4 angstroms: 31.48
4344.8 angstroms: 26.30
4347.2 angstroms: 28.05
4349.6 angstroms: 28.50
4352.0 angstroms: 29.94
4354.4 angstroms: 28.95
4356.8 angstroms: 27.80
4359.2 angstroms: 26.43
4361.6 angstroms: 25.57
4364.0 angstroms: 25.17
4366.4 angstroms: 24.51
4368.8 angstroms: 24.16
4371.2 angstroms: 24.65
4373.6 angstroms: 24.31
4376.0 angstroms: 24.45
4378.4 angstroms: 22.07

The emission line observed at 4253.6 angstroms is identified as Lyman alpha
